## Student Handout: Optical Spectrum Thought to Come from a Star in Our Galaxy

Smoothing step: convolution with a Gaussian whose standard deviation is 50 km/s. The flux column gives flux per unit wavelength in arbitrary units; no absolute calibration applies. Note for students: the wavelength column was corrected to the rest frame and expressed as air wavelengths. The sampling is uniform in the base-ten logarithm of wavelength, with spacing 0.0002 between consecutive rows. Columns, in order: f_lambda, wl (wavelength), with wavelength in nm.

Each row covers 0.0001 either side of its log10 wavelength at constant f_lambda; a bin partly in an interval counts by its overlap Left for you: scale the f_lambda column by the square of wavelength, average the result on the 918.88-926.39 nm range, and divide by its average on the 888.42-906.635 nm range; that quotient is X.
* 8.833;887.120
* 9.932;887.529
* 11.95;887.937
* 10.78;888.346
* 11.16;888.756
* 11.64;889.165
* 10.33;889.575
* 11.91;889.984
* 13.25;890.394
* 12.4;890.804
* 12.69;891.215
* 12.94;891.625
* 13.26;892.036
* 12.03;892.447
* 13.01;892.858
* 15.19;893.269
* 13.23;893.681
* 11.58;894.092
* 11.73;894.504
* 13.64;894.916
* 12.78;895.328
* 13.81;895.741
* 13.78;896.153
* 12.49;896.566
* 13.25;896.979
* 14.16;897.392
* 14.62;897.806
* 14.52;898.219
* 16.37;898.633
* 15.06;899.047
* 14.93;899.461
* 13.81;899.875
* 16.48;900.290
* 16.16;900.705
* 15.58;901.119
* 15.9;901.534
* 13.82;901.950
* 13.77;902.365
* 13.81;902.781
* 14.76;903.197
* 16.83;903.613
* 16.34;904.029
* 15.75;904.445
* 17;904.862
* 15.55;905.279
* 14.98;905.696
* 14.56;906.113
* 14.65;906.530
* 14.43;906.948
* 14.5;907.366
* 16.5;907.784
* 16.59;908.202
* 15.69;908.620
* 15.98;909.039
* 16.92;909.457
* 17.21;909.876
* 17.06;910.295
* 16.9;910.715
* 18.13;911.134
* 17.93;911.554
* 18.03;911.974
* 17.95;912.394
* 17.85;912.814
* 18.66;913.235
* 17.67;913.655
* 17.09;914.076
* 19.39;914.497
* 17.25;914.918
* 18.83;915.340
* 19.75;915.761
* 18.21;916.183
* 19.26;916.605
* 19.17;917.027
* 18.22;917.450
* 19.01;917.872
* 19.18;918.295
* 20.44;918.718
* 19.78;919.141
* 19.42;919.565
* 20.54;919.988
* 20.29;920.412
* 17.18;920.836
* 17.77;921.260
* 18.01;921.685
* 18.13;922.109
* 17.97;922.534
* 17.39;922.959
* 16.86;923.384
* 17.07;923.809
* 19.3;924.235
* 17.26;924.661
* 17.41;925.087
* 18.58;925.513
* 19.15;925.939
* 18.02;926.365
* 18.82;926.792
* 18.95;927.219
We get 1.39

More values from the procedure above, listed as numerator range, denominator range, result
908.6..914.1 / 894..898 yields 1.36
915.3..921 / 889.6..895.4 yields 1.60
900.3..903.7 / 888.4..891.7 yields 1.30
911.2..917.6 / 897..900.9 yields 1.26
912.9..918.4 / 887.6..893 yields 1.63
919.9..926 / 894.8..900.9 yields 1.33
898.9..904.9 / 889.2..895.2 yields 1.24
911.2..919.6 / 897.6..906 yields 1.26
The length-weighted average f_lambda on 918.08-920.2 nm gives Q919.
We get 19.9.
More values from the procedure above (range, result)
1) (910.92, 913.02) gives 18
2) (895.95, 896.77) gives 13.1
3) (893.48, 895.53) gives 12.6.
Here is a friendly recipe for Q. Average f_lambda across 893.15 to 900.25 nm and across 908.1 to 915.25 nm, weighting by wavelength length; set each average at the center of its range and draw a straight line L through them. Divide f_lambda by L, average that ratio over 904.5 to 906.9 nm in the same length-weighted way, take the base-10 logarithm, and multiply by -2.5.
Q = 0.05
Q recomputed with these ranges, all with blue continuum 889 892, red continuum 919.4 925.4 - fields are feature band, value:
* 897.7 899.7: -0.10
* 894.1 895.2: 0.04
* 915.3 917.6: -0.11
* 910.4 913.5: -0.11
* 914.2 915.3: -0.10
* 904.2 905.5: -0.08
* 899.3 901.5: -0.10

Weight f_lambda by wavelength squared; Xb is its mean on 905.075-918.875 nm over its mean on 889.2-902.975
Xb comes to 1.32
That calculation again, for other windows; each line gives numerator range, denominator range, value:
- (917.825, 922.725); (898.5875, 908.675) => 1.28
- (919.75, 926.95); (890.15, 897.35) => 1.49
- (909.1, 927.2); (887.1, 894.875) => 1.61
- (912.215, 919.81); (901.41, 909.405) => 1.25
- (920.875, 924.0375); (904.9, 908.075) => 1.20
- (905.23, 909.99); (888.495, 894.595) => 1.30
